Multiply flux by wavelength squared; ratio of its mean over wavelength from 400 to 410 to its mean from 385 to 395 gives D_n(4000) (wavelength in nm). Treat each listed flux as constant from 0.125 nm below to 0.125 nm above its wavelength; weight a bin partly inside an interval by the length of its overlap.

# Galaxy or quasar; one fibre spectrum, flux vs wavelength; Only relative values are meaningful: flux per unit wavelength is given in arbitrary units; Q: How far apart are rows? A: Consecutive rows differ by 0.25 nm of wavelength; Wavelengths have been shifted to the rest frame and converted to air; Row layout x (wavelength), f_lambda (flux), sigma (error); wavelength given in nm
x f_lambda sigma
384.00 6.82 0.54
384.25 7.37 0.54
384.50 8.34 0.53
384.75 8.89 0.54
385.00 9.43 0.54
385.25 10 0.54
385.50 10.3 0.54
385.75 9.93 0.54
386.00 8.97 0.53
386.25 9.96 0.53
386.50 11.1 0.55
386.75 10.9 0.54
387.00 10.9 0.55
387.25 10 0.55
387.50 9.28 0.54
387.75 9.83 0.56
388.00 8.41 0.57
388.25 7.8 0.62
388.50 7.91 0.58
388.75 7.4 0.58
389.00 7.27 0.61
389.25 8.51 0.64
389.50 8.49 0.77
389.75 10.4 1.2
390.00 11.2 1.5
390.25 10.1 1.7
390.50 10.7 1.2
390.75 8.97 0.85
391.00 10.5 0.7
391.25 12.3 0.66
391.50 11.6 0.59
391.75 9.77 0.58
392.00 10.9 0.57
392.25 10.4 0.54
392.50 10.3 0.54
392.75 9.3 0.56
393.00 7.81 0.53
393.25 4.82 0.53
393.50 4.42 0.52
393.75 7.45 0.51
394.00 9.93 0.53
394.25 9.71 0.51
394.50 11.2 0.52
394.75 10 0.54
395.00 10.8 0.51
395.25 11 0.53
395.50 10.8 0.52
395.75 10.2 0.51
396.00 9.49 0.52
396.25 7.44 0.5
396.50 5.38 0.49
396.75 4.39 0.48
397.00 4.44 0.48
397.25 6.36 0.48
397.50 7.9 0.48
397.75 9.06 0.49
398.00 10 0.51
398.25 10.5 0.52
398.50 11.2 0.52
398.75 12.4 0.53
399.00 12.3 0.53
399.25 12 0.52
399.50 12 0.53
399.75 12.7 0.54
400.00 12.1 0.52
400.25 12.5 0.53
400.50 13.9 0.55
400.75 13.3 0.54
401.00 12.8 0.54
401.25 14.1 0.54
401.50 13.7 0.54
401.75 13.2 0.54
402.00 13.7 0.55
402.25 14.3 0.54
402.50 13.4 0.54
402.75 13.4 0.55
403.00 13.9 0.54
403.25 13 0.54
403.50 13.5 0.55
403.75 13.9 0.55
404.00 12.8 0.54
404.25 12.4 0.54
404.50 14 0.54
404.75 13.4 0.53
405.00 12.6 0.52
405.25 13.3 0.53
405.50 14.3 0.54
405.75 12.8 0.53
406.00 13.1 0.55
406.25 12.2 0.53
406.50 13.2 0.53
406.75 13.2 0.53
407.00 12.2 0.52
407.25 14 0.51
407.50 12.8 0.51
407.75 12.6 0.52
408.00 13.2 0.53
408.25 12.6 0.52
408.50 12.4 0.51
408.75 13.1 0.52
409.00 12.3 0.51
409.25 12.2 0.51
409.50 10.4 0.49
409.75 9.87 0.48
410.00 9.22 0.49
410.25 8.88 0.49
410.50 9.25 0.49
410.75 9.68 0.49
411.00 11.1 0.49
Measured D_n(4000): 1.47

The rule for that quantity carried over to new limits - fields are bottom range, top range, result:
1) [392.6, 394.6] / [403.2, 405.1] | 1.73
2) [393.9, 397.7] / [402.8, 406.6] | 1.61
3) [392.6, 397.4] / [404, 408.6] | 1.69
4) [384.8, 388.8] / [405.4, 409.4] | 1.50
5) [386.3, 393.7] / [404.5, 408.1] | 1.52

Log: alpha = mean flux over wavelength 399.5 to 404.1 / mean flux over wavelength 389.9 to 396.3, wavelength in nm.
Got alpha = 1.38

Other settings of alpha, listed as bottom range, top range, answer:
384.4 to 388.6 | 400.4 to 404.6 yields 1.41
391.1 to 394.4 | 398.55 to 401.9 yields 1.40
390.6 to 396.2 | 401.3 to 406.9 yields 1.39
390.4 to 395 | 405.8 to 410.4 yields 1.27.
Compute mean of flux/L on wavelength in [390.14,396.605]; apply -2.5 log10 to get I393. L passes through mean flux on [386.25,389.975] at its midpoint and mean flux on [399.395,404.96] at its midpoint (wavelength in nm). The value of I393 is 0.13 mag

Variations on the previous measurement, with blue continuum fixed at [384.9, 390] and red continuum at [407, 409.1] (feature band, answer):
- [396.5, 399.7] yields 0.20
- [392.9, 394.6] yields 0.31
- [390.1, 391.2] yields -0.03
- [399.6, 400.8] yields -0.12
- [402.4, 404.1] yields -0.12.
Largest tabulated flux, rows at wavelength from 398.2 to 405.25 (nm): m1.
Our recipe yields 14.3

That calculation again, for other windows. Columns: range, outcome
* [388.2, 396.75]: 12.3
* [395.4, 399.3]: 12.4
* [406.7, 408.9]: 14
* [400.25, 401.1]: 13.9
